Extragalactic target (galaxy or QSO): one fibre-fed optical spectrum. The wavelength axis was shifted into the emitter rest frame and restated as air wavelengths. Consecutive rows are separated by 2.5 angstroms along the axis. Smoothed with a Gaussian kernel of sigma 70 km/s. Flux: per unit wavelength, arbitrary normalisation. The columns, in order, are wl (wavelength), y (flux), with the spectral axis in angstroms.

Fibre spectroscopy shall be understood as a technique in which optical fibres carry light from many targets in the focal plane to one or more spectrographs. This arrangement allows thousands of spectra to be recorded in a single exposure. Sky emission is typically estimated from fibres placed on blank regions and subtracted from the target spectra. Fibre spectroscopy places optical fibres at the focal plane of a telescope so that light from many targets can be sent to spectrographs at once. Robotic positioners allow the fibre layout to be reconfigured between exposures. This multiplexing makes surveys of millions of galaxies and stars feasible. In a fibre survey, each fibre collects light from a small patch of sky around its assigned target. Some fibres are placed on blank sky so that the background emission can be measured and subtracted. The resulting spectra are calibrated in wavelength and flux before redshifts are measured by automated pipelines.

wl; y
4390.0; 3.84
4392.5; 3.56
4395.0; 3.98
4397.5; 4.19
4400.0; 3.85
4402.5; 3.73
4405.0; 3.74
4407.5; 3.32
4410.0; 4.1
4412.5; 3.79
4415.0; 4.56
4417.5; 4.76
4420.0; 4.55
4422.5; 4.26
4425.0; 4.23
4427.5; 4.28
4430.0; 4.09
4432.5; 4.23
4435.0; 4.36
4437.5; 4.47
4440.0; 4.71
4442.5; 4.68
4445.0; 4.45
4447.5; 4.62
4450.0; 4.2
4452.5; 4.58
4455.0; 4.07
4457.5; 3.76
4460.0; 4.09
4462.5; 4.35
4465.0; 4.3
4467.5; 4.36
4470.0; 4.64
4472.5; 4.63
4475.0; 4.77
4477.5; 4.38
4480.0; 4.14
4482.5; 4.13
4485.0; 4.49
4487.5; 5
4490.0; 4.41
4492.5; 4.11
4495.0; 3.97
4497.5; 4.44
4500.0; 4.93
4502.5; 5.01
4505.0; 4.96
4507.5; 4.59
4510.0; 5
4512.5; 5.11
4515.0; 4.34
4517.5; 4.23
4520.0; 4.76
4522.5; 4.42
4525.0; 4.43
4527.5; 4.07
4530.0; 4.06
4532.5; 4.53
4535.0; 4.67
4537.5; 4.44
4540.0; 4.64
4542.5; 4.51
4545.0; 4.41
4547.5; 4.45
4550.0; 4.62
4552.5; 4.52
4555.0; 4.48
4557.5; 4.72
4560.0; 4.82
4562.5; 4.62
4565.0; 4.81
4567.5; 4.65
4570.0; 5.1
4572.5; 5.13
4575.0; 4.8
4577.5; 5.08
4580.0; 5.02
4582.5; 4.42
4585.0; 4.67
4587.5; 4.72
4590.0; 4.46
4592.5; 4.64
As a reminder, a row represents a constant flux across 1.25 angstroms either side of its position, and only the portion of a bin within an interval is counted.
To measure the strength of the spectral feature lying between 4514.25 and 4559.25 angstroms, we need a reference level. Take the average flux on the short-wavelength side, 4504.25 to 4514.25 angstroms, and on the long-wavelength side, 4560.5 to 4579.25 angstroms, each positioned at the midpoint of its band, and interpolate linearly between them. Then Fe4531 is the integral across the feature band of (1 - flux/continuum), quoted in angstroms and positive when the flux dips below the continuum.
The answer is 3.9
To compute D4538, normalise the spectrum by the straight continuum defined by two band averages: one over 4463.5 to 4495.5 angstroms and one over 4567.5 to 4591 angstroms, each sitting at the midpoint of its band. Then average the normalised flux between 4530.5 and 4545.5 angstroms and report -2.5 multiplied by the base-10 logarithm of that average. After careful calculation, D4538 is 0.03 mag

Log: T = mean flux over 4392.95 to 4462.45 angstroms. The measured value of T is 4.2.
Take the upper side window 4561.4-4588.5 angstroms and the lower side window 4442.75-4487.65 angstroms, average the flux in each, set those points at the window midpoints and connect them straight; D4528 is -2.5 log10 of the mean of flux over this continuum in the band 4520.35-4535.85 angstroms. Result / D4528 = 0.06 mag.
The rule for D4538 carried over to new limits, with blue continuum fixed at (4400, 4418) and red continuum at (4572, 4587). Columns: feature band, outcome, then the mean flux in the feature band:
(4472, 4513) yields -0.05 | 4.58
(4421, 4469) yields -0.05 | 4.32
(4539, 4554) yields 0.03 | 4.52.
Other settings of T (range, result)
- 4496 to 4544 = 4.58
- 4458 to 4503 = 4.43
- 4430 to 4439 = 4.33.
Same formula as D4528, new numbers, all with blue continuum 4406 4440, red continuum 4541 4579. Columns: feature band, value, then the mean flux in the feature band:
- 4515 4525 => 0.03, 4.45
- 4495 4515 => -0.06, 4.77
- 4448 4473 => 0.02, 4.3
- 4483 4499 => 0.02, 4.4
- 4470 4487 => -0.01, 4.46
